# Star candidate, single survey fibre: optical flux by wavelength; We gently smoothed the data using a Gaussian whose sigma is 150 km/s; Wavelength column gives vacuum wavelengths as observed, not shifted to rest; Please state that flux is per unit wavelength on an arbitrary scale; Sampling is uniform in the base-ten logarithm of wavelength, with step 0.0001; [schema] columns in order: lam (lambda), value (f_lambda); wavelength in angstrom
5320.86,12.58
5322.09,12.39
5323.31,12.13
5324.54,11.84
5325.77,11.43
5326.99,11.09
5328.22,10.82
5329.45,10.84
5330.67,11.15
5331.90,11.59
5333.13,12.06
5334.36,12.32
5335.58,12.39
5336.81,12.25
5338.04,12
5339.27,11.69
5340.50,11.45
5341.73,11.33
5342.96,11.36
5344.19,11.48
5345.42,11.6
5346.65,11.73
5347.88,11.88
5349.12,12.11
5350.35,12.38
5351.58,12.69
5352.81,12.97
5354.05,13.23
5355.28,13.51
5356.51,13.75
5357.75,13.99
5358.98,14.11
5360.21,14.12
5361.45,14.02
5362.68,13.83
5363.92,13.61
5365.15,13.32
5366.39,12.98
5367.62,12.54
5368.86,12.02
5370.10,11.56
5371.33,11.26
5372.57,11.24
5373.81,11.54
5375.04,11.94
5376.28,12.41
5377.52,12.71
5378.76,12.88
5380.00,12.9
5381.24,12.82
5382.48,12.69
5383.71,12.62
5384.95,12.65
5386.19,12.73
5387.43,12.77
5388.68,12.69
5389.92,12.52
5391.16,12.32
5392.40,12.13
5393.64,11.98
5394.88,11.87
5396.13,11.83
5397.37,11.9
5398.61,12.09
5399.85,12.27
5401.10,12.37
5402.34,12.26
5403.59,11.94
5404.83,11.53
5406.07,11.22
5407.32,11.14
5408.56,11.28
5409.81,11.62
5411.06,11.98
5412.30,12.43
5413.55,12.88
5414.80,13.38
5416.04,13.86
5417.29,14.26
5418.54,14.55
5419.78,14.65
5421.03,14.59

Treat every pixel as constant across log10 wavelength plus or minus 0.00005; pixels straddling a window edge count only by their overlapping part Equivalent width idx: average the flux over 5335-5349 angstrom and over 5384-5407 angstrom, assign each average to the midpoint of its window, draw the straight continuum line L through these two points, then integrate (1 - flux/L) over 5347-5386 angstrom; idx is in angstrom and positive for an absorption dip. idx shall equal -2.7 angstrom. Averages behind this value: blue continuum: 11.7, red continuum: 12.2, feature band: 12.8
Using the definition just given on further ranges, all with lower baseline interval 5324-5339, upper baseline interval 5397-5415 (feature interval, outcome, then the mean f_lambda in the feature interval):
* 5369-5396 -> -0.9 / 12.3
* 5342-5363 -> -1.9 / 12.8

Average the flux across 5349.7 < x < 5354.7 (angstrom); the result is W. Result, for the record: 12.8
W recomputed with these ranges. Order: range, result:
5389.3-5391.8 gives 12.4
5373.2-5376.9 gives 12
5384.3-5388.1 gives 12.7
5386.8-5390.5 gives 12.6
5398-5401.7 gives 12.2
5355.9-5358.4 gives 13.9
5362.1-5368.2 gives 13.3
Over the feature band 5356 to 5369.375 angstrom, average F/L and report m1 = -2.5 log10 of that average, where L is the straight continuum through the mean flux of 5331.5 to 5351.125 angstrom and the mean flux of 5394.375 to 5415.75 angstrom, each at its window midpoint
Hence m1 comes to -0.13 mag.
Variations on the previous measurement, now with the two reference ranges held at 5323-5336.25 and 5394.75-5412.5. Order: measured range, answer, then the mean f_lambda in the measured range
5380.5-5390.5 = -0.08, 12.7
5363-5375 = -0.05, 12.3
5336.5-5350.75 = -0.01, 11.7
